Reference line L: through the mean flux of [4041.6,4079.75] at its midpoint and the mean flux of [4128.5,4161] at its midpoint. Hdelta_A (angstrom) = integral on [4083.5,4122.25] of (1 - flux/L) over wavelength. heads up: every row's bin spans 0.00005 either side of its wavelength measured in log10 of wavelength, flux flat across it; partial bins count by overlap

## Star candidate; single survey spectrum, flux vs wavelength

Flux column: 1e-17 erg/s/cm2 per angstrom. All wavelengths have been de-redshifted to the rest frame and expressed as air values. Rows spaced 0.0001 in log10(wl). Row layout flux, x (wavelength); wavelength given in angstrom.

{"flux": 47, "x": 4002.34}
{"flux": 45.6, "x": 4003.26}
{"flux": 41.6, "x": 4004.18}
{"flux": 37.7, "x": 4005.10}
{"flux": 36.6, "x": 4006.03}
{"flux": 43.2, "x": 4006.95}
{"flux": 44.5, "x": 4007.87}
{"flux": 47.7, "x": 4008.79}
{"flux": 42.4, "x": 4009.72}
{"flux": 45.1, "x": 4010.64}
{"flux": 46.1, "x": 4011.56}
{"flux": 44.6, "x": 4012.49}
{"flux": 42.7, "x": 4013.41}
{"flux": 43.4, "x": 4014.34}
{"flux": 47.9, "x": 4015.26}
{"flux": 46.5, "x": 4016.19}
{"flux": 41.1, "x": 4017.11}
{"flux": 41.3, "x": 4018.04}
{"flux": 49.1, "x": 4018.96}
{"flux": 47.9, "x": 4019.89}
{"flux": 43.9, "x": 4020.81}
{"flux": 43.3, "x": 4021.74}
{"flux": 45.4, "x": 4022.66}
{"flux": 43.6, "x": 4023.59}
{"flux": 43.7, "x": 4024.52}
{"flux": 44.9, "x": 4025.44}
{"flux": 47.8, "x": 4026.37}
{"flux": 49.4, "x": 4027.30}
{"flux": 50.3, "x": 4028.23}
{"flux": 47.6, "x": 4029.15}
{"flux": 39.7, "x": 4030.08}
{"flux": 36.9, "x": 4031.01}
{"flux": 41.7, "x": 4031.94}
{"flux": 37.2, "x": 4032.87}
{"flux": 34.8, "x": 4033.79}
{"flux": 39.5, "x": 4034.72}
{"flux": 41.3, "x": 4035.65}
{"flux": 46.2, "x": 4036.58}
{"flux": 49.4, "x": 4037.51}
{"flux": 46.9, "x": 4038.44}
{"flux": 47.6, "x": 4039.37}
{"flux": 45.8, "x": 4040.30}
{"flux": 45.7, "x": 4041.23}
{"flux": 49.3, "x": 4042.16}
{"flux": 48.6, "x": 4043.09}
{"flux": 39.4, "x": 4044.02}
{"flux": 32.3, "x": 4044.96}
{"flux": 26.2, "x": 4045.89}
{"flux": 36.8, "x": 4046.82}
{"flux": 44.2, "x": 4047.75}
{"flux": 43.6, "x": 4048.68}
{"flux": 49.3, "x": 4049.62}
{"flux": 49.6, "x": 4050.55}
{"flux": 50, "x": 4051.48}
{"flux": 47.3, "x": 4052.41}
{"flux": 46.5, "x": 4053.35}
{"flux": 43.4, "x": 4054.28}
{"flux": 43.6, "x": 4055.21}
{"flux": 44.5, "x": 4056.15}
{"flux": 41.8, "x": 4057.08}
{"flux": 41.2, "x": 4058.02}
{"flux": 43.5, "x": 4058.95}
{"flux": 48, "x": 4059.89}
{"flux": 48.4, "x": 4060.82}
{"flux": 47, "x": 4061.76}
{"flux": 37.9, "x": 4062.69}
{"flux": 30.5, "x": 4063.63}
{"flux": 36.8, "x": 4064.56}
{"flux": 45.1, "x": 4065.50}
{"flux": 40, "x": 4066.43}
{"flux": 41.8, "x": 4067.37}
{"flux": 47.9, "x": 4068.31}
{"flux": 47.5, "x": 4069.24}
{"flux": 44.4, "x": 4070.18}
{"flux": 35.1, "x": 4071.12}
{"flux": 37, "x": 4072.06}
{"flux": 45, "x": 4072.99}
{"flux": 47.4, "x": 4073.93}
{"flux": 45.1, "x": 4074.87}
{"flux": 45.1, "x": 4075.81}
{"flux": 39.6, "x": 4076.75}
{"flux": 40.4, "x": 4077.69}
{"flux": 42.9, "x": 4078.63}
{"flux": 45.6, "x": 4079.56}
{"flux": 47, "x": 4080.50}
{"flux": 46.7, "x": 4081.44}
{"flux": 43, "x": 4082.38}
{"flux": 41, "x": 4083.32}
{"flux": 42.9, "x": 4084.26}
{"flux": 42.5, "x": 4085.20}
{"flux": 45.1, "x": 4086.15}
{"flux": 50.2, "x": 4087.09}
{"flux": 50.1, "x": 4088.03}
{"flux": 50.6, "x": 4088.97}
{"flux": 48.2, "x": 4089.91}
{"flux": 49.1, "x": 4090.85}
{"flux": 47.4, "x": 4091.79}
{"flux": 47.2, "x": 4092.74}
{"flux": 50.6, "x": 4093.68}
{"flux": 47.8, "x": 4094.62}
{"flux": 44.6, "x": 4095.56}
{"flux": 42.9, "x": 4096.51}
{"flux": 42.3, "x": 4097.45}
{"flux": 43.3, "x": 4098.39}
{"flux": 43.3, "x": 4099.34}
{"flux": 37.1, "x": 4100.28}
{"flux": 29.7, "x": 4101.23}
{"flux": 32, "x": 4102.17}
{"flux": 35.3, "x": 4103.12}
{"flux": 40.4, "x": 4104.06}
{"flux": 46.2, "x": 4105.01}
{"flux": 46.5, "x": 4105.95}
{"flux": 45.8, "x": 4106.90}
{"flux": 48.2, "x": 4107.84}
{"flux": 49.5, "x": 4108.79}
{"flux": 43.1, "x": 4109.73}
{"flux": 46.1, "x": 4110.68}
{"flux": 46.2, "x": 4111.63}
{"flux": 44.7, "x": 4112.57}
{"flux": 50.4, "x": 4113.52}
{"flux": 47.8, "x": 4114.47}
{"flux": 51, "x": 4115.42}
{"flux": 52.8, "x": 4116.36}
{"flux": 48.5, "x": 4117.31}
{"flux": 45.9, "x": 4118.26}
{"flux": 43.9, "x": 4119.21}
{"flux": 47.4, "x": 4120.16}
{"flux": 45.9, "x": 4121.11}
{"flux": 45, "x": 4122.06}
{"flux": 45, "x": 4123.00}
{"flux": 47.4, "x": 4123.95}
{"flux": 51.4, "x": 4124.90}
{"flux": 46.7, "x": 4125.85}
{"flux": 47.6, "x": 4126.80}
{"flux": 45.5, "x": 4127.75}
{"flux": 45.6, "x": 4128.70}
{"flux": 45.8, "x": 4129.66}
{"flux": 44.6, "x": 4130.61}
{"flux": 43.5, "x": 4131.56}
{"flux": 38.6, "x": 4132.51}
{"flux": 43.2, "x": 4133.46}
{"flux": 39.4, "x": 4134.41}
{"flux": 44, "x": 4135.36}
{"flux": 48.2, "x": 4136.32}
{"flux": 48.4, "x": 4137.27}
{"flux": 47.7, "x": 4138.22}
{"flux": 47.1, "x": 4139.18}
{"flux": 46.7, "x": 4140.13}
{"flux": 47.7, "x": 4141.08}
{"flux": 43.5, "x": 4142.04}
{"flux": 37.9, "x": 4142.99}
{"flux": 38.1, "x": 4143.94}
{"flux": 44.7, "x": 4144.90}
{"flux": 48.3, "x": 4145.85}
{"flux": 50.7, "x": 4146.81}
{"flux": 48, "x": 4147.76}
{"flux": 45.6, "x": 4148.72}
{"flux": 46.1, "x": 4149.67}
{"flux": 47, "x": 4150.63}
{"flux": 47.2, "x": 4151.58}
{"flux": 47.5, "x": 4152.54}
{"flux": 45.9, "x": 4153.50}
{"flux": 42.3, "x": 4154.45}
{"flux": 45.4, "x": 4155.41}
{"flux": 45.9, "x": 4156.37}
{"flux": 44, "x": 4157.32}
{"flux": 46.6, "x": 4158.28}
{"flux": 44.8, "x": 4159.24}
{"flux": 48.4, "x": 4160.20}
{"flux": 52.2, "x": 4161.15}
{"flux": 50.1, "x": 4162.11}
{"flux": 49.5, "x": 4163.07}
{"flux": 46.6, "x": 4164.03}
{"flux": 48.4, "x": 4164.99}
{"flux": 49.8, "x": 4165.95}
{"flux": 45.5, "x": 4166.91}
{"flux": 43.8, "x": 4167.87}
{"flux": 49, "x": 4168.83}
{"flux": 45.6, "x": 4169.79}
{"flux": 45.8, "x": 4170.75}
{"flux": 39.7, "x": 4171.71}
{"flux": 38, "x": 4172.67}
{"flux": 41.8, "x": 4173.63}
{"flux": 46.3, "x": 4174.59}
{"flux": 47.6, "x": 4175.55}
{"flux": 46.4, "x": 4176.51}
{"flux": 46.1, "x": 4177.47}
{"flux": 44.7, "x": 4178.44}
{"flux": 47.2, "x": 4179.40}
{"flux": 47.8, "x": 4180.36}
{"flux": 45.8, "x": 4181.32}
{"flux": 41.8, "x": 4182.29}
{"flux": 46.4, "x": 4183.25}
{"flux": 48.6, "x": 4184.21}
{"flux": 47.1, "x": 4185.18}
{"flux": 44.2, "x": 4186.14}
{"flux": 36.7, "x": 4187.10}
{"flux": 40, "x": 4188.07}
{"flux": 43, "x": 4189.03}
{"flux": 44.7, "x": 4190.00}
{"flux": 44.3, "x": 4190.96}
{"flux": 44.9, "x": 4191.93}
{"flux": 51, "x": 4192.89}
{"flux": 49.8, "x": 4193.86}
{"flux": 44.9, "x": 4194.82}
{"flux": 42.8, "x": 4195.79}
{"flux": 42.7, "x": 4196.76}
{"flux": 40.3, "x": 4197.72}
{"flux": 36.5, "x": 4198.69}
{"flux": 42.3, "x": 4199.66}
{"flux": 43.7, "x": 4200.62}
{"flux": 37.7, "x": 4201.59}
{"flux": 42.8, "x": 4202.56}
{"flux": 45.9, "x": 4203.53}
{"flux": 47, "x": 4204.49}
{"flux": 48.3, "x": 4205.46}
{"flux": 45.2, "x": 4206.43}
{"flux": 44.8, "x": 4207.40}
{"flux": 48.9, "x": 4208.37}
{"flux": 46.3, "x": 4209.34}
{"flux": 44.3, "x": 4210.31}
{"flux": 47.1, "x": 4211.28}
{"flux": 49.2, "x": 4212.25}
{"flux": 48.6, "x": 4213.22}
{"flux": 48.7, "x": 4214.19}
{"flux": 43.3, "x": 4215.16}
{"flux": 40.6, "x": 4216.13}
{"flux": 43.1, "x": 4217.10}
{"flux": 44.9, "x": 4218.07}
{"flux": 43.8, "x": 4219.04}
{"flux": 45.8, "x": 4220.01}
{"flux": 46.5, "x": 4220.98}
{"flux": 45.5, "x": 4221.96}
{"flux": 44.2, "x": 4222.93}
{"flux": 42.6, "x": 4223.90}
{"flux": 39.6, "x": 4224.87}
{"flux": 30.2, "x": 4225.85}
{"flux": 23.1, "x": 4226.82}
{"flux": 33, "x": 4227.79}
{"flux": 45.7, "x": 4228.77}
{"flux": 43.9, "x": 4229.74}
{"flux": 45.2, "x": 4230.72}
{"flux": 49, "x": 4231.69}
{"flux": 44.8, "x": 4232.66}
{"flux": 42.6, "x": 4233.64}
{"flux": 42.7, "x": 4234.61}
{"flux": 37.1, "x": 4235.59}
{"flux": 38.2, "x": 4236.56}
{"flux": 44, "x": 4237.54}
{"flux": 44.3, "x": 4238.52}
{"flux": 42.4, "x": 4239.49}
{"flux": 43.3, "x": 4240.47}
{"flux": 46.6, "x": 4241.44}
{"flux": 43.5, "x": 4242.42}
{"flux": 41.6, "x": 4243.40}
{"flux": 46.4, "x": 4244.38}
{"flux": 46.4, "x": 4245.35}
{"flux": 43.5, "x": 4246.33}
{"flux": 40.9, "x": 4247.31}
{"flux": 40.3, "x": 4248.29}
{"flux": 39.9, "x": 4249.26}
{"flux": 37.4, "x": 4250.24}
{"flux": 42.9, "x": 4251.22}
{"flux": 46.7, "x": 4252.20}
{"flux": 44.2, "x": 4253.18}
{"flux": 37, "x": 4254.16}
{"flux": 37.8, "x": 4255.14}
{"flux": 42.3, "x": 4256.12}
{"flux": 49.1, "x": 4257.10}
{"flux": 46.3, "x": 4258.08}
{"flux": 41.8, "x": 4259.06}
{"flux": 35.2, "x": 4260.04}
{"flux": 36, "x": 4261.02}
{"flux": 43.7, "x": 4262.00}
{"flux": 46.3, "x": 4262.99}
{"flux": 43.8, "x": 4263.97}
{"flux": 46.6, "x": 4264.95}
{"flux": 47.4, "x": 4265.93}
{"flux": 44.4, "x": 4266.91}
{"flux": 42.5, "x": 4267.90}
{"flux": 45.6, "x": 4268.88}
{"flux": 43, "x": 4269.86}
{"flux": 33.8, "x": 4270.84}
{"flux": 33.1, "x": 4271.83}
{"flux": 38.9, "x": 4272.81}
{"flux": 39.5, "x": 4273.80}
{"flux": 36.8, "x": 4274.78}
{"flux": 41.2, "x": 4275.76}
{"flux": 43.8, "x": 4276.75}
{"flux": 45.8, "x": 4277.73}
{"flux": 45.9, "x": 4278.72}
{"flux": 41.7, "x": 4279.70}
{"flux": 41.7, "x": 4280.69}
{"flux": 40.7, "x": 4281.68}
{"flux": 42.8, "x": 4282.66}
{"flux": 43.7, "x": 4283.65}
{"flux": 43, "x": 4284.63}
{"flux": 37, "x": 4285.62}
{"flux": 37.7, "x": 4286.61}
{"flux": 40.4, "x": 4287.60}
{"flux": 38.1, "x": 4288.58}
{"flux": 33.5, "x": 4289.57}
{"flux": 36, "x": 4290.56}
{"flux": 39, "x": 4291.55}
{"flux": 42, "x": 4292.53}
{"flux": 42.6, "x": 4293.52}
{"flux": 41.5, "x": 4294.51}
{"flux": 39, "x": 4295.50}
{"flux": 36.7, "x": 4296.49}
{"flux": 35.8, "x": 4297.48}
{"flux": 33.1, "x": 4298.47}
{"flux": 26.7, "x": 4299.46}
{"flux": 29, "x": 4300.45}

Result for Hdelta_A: -1.0 angstrom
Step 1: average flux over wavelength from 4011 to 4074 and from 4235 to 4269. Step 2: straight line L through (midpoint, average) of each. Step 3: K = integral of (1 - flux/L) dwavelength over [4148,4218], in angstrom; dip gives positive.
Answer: -3.8 angstrom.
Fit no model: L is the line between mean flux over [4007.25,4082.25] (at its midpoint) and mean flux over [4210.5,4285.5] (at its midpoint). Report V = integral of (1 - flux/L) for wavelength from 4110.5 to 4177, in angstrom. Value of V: -4.6 angstrom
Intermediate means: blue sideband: 43.7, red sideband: 42.4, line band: 46.1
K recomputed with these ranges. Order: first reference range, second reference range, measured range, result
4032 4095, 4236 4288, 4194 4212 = -0.7 angstrom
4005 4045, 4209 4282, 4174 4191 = -0.8 angstrom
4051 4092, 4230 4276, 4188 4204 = -0.2 angstrom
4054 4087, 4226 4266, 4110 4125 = -1.6 angstrom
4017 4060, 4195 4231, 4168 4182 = -0.6 angstrom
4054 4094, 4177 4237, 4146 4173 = -1.6 angstrom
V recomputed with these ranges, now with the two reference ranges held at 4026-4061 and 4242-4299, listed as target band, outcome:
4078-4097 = -1.3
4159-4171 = -1.5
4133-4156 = -1.5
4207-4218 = -1.1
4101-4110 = 0.2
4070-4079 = 0.3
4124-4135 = -0.5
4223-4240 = 0.4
